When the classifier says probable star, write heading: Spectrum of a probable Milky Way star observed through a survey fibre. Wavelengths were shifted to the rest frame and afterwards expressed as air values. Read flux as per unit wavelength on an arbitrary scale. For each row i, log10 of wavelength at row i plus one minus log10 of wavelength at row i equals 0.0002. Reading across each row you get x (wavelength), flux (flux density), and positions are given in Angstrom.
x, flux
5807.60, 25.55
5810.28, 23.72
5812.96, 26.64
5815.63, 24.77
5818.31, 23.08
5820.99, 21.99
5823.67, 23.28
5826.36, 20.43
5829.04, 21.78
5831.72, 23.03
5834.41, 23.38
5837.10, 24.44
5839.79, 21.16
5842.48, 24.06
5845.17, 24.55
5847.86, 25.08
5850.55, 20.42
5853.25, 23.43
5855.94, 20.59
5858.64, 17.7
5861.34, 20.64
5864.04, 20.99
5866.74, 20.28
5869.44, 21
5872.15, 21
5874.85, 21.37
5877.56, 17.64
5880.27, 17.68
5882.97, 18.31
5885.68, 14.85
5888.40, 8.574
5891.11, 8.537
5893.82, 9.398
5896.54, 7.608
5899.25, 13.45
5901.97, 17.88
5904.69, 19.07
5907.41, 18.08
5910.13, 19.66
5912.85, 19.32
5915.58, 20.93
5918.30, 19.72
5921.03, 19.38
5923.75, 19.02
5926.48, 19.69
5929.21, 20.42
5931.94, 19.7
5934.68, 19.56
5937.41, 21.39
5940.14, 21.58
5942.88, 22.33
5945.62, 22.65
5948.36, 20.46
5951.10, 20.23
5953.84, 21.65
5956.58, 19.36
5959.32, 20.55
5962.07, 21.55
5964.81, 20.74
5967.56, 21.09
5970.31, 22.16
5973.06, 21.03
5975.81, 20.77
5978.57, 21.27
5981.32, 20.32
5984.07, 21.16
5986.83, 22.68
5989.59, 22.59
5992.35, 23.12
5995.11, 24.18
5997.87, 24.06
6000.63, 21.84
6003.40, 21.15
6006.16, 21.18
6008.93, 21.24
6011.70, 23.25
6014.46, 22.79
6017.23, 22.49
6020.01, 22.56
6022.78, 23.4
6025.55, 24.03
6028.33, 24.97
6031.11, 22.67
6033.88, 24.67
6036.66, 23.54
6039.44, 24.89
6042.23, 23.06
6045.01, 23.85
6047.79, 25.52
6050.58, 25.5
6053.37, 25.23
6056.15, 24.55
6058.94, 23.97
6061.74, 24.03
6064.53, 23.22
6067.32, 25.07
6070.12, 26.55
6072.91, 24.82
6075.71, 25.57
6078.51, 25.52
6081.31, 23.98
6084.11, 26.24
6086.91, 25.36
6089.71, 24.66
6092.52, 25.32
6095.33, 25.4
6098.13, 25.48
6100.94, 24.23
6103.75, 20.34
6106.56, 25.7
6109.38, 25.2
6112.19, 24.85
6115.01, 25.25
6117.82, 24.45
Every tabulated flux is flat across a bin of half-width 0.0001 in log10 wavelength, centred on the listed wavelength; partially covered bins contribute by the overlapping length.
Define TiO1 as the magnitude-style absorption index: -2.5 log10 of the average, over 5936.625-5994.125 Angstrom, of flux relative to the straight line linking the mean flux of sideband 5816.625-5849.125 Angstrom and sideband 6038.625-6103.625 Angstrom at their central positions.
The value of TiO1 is 0.13 mag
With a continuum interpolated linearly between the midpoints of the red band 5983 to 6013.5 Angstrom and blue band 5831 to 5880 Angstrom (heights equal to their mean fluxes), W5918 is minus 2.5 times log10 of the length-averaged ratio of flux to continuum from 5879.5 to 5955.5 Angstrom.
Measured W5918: 0.22 mag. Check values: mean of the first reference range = 21.6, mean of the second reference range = 22.4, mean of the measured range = 17.9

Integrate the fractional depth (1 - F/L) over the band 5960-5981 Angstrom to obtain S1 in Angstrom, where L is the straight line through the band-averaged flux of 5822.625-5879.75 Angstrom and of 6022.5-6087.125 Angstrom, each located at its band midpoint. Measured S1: 2.0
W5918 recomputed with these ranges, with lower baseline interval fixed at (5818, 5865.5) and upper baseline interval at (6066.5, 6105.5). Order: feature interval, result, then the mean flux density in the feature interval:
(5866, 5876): 0.08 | 20.9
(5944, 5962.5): 0.12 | 20.9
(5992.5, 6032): 0.06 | 22.9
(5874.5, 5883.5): 0.22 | 18.5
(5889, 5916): 0.46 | 15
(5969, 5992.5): 0.10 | 21.6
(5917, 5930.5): 0.18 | 19.6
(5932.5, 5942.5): 0.12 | 20.9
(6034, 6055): 0.00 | 24.5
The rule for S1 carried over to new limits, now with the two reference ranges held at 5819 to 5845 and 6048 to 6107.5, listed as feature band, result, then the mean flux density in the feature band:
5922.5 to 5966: 5.5 Angstrom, 20.7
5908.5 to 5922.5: 2.2 Angstrom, 19.8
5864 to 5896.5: 9.9 Angstrom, 16.1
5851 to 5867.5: 1.7 Angstrom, 20.6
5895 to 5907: 4.4 Angstrom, 14.7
